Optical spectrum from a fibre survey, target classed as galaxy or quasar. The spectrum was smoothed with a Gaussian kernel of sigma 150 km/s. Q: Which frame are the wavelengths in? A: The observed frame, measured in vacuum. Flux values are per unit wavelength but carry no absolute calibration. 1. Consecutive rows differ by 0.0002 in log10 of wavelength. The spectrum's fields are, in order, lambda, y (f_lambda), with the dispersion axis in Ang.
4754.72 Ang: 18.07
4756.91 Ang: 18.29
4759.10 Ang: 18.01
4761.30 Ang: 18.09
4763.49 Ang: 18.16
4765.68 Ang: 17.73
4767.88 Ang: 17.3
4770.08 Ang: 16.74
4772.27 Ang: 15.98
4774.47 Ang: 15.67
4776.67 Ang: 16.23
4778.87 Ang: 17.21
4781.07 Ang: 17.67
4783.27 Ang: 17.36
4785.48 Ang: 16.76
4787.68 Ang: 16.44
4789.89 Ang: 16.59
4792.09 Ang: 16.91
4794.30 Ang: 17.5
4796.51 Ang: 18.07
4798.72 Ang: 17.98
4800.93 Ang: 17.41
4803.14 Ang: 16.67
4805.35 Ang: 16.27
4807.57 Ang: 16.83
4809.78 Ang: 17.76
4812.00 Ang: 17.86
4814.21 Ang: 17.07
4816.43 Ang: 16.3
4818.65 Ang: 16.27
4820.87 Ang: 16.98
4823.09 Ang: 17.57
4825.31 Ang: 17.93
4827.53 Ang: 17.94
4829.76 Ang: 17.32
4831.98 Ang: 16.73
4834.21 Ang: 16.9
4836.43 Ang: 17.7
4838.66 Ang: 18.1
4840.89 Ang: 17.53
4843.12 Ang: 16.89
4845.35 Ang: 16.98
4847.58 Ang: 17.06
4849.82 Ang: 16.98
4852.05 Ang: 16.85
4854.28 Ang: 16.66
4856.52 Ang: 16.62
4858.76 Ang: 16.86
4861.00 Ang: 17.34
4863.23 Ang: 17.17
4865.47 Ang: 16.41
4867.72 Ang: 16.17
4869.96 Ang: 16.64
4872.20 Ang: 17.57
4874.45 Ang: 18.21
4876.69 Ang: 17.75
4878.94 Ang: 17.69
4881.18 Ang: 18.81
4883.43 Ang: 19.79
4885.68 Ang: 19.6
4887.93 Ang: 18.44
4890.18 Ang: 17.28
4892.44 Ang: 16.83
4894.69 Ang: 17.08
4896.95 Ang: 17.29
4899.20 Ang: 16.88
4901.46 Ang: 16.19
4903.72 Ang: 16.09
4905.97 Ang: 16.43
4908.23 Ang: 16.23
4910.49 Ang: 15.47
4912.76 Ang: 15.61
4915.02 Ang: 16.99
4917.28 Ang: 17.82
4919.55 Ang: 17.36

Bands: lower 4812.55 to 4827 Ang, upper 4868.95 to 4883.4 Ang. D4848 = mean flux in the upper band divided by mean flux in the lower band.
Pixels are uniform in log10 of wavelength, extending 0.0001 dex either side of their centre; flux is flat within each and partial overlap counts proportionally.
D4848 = 1.05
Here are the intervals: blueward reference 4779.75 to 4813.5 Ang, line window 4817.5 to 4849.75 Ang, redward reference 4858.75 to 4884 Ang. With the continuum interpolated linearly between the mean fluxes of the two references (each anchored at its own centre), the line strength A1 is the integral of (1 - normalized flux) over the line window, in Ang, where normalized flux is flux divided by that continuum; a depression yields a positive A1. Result 0.2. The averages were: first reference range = 17.2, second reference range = 17.5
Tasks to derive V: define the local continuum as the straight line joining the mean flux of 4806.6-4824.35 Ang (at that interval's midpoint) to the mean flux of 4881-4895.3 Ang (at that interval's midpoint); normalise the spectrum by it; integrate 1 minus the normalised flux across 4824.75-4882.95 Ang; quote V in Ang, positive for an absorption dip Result 1.39 Ang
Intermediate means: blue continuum 17.1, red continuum 18.3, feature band 17.3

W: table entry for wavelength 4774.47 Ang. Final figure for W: 15.67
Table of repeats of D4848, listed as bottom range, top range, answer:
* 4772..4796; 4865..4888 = 1.07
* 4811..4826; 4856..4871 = 0.98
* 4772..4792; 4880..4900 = 1.08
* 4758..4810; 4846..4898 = 1.02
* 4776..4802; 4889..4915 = 0.96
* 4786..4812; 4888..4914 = 0.97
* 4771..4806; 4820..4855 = 1.02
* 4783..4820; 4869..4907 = 1.03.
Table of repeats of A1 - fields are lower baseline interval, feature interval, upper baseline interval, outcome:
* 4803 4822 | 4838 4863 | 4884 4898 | 0.4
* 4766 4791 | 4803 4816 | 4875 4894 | 0.1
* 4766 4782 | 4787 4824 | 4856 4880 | -0.5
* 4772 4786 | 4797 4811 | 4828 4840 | -0.1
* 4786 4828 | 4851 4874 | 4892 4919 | 0.0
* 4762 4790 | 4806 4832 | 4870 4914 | -0.2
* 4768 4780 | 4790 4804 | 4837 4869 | -0.7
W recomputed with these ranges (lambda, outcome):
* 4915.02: 16.99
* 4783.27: 17.36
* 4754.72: 18.07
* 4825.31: 17.93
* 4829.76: 17.32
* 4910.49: 15.47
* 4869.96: 16.64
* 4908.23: 16.23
